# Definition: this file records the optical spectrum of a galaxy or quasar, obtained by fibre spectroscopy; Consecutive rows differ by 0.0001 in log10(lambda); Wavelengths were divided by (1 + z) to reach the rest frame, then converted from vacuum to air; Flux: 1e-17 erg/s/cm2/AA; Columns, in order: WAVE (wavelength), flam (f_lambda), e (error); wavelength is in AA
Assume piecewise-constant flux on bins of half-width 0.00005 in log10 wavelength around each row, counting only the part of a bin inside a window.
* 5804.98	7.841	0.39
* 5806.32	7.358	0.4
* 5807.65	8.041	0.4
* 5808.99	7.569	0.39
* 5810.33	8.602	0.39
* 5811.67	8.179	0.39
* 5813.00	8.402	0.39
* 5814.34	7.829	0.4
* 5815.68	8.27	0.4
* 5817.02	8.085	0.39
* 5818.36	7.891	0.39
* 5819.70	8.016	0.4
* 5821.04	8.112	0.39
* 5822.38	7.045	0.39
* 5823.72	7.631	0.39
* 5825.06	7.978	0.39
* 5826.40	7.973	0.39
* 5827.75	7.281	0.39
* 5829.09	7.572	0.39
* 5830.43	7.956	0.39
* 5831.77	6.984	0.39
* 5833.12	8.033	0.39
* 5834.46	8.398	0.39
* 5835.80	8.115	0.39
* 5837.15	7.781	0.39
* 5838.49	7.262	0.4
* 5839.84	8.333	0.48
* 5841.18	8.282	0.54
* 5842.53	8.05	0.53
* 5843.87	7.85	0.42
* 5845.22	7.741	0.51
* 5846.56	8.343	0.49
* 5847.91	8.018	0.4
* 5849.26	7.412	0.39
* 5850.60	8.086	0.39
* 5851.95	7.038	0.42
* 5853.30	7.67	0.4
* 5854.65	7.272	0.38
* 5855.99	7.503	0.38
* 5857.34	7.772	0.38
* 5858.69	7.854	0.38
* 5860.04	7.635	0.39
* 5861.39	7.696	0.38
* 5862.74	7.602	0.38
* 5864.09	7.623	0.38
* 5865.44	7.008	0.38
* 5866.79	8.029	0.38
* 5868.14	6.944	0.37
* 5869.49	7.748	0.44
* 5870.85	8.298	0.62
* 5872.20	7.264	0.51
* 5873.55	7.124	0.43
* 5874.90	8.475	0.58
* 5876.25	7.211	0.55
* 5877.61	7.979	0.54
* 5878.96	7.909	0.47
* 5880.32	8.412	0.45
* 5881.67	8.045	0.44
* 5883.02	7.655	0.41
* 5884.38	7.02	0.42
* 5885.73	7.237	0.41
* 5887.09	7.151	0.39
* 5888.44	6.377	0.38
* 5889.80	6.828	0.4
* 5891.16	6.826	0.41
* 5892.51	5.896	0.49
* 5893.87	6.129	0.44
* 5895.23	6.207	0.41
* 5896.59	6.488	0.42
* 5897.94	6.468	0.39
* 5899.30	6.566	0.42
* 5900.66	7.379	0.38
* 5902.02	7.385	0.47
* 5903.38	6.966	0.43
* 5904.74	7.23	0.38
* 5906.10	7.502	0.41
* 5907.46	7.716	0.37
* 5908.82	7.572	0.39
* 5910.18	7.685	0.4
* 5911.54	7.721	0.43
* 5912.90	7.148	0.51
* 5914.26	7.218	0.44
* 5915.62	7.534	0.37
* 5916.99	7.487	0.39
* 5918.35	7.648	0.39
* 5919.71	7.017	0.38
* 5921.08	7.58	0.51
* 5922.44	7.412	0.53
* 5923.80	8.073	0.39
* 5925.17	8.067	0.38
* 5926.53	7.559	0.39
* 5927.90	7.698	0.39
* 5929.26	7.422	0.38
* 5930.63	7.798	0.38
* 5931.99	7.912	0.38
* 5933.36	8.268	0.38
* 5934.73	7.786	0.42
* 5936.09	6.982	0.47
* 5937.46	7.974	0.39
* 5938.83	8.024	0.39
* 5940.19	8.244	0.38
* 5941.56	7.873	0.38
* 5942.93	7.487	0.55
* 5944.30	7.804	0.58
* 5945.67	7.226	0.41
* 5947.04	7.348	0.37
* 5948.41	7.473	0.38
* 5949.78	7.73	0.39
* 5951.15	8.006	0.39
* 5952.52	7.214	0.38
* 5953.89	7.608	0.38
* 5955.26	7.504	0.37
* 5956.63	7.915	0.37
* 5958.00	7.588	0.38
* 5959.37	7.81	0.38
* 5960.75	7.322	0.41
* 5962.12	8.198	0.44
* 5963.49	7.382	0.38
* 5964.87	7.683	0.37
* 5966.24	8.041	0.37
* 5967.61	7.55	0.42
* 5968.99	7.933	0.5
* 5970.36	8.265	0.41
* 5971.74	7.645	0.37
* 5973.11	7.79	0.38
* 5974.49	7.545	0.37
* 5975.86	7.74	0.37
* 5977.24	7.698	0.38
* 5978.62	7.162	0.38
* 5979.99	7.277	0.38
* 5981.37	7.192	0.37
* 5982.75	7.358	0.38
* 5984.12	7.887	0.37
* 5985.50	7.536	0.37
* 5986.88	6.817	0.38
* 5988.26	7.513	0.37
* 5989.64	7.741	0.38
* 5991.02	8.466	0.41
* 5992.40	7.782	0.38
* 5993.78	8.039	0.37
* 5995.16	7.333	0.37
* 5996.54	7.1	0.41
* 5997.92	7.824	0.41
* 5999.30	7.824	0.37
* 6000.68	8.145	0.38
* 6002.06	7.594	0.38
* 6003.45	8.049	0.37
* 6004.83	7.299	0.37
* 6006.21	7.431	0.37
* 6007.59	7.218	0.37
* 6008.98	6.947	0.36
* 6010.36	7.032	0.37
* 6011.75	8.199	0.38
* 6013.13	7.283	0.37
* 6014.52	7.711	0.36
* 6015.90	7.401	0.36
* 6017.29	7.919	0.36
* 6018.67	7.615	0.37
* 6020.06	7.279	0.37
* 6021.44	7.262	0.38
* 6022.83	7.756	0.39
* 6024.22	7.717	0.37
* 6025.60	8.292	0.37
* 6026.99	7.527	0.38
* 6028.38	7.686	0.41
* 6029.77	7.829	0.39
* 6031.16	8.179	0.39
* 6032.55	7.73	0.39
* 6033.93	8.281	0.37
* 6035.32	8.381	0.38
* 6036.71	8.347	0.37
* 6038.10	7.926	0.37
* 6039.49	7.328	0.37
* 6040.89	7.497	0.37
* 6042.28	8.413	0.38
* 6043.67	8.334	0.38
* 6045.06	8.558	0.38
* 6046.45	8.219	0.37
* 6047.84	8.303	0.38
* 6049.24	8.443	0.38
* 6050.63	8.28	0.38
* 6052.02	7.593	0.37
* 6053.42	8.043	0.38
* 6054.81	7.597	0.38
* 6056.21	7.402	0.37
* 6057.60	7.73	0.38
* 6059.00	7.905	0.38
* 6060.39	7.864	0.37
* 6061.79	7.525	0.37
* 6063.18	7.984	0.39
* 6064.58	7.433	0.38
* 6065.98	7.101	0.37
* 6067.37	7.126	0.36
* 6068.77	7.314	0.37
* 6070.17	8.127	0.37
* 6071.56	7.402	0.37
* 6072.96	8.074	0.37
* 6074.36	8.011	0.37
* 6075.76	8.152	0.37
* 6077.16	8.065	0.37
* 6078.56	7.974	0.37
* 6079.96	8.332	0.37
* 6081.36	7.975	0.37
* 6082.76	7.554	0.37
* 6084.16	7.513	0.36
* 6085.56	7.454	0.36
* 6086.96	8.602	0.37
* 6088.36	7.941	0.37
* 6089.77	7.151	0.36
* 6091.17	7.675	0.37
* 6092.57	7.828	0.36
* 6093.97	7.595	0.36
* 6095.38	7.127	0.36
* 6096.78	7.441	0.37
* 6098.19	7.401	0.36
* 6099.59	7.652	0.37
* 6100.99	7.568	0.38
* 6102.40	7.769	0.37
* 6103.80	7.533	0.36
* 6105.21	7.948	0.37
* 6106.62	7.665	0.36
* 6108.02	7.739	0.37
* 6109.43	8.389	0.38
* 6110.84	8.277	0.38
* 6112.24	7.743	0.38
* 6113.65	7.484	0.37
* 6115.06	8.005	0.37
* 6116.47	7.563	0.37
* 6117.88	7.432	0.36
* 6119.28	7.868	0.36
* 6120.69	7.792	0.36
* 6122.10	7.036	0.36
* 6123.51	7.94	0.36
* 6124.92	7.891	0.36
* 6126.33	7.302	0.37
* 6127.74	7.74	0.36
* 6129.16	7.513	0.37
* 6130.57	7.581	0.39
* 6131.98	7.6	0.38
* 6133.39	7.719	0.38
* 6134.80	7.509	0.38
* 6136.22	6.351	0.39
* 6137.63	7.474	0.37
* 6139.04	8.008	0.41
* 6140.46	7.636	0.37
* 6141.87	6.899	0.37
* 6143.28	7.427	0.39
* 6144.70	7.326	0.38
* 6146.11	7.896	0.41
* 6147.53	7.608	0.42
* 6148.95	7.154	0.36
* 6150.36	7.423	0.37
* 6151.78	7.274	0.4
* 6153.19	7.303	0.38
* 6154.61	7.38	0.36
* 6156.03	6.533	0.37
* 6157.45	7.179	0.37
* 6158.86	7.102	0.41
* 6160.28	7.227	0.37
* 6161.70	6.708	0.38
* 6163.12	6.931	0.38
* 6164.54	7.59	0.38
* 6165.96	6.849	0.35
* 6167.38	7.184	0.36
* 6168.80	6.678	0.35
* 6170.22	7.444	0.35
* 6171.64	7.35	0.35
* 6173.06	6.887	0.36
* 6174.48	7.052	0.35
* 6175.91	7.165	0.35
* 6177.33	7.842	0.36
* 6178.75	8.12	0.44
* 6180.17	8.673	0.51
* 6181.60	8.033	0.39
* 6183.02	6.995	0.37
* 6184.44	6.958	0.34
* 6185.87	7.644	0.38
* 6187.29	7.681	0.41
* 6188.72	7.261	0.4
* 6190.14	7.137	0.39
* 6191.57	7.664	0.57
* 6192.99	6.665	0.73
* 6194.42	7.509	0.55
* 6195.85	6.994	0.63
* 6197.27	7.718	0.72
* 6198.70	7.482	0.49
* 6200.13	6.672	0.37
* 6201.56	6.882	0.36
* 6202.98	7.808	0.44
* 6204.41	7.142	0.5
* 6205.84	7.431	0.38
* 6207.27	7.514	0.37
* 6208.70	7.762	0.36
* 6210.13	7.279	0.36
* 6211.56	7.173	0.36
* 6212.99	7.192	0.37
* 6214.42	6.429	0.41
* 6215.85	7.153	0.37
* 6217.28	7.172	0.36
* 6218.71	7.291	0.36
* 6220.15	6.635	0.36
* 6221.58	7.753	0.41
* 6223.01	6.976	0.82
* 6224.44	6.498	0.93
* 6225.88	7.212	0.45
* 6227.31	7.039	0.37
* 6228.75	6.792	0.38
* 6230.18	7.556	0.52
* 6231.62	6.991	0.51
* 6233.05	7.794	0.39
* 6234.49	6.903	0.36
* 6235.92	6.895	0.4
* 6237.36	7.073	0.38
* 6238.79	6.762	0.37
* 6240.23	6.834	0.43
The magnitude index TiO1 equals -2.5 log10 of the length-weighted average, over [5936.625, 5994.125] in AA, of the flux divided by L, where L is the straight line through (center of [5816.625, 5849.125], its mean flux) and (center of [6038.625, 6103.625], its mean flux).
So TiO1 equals 0.020 mag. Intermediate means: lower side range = 7.85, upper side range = 7.79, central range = 7.67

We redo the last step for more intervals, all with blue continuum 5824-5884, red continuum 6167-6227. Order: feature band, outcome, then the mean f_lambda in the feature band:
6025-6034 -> -0.06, 7.9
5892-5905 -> 0.16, 6.66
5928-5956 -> -0.01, 7.69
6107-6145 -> -0.03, 7.61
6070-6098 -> -0.05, 7.79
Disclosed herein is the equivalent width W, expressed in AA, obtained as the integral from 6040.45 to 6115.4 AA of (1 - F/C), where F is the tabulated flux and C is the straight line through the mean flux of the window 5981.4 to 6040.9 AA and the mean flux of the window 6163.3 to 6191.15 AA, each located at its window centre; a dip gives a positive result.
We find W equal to -2.5 AA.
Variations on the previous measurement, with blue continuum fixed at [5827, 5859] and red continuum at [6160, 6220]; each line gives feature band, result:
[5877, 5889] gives 0.28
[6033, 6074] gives -2.20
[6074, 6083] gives -0.71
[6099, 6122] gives -1.12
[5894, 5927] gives 1.64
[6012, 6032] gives -0.44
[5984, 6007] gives -0.31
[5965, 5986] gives -0.15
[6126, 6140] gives -0.23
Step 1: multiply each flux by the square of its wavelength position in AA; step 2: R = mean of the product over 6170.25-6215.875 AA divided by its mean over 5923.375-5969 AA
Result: 1.03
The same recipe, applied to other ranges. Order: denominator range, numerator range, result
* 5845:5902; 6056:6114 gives 1.13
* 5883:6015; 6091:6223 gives 1.06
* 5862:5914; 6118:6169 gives 1.10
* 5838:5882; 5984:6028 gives 1.03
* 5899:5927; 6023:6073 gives 1.10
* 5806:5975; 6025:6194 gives 1.08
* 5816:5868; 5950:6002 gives 1.03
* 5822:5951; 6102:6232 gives 1.07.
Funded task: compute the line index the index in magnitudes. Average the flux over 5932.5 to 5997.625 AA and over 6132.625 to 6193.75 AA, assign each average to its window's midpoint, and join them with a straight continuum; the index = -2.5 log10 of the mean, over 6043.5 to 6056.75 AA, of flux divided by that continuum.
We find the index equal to -0.08 mag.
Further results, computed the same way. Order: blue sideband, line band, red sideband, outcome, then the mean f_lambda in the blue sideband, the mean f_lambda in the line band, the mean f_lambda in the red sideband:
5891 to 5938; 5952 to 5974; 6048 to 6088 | -0.034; 7.33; 7.72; 7.81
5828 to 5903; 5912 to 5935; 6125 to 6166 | -0.024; 7.49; 7.62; 7.33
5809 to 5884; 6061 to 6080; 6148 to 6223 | -0.041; 7.8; 7.74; 7.27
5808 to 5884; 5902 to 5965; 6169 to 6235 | 0.008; 7.8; 7.61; 7.29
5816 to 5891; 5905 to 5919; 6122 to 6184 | 0.015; 7.68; 7.51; 7.38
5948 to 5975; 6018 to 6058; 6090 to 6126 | -0.030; 7.71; 7.92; 7.68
